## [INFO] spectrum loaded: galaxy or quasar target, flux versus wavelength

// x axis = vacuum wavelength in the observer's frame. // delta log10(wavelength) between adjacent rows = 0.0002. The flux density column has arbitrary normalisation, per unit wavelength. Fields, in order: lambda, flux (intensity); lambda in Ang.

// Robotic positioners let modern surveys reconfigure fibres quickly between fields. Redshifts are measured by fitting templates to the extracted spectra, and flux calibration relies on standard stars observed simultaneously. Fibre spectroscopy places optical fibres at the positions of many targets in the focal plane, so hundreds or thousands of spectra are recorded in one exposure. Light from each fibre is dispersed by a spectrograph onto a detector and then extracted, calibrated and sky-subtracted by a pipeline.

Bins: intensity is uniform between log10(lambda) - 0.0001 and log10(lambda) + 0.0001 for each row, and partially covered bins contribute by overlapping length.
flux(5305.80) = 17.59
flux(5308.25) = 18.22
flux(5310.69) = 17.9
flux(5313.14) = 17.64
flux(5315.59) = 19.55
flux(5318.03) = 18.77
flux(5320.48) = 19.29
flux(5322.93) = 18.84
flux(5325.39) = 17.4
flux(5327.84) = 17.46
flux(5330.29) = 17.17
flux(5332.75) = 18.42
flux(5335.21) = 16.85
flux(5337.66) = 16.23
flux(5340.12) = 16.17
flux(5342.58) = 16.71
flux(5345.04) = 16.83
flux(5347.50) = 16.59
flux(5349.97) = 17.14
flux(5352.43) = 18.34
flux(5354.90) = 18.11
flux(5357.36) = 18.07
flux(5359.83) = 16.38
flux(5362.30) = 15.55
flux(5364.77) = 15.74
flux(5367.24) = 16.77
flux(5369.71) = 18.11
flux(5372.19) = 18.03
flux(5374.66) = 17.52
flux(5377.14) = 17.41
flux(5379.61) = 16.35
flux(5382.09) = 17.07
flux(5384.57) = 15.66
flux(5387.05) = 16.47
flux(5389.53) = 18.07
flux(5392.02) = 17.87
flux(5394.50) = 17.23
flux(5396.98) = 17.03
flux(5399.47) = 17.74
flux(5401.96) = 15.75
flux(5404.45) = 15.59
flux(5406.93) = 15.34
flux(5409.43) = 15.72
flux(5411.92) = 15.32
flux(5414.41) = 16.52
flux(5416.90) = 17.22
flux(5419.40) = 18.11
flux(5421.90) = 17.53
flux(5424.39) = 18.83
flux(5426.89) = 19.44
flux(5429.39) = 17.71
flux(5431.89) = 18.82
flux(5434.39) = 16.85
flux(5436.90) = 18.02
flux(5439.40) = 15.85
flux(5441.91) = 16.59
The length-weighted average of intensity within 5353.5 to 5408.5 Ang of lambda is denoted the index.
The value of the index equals 16.9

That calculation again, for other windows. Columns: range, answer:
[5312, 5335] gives 18.2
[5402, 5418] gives 15.9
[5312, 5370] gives 17.4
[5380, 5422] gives 16.7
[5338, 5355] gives 17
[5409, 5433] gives 17.6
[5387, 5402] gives 17.3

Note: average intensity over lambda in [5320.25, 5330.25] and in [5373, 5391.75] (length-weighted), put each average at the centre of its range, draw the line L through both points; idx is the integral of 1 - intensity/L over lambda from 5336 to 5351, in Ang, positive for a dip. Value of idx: 0.9 Ang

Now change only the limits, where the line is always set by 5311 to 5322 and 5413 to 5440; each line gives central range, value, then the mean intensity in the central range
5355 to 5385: 2.1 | 17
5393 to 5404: 0.7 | 16.9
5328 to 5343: 1.3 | 17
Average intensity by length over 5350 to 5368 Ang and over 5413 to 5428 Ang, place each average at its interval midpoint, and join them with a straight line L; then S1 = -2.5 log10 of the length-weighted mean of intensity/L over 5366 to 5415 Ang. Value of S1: 0.04 mag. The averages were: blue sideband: 17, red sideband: 17.9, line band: 16.8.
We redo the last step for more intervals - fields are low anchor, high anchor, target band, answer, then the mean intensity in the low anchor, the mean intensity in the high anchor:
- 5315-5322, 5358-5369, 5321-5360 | 0.02 mag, 19.2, 16.3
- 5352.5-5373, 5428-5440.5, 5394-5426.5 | 0.03 mag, 17.1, 17.5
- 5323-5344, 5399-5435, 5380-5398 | 0.01 mag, 17.1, 17.1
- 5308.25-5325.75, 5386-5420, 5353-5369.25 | 0.04 mag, 18.5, 16.7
